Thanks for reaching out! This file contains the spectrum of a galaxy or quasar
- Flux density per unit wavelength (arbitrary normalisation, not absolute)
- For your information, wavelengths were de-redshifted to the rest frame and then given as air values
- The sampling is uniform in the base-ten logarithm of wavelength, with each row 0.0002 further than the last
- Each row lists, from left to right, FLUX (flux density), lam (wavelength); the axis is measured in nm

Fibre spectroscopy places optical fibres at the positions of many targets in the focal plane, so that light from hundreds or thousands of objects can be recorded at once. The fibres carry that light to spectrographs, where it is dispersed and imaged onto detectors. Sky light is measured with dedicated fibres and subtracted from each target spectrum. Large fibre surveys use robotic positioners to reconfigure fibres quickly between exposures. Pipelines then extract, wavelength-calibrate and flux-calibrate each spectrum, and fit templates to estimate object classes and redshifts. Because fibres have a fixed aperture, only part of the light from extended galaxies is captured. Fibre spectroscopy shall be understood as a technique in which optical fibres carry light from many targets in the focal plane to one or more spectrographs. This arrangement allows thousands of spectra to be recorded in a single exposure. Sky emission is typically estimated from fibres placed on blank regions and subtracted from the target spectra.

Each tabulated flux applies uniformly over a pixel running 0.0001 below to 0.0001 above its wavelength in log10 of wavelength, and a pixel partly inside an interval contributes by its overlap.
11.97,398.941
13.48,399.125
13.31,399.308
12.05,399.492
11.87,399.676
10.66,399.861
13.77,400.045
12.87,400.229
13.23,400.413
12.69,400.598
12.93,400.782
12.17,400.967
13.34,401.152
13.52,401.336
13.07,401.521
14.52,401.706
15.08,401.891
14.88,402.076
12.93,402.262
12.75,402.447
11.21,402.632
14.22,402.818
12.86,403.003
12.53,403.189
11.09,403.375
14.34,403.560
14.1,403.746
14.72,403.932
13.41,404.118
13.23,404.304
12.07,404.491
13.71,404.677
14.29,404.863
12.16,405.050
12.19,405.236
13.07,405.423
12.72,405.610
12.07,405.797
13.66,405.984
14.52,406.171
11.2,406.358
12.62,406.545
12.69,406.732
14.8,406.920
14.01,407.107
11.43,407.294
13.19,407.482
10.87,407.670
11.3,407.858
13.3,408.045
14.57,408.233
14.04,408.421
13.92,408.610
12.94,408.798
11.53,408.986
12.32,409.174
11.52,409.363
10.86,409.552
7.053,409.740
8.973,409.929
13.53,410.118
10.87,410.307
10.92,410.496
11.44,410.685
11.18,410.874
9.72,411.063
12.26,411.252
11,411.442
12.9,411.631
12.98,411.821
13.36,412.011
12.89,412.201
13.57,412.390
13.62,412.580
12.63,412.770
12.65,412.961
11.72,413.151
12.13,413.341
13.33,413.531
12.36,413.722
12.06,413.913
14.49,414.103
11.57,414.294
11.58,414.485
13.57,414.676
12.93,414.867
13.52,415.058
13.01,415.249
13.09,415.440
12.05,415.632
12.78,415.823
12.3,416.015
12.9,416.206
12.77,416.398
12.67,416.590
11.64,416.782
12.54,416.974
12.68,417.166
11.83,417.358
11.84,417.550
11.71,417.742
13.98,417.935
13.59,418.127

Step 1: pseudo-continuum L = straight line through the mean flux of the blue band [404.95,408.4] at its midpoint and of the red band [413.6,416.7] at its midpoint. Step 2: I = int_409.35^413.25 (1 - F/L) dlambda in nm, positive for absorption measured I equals 0.326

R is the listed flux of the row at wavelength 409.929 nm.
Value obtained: 8.973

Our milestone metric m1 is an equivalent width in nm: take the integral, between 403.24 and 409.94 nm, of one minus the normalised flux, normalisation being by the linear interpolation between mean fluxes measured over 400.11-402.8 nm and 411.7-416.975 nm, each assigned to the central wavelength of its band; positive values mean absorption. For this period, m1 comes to 0.20 nm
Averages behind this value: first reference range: 13.3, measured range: 12.7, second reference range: 12.7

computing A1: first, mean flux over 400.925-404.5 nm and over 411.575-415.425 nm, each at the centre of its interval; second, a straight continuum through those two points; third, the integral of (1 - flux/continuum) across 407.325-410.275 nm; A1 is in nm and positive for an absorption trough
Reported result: 0.25 nm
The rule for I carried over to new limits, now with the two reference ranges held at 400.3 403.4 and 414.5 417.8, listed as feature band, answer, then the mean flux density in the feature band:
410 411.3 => 0.15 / 11.3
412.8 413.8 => 0.02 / 12.4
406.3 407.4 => 0.01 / 12.9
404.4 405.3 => 0.01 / 12.9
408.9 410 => 0.21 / 10.4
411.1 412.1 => 0.03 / 12.3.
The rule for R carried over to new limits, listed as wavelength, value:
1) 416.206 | 12.9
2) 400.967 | 12.17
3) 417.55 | 11.84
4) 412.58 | 13.62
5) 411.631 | 12.9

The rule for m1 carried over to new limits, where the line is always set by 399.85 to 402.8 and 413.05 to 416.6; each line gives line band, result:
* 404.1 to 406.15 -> 0.008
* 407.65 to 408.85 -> -0.018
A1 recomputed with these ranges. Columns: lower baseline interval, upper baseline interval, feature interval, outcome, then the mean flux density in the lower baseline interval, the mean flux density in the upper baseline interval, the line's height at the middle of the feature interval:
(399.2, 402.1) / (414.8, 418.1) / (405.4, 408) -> 0.04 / 13.1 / 12.6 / 12.9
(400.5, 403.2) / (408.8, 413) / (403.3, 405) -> -0.07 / 13.3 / 11.7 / 12.9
